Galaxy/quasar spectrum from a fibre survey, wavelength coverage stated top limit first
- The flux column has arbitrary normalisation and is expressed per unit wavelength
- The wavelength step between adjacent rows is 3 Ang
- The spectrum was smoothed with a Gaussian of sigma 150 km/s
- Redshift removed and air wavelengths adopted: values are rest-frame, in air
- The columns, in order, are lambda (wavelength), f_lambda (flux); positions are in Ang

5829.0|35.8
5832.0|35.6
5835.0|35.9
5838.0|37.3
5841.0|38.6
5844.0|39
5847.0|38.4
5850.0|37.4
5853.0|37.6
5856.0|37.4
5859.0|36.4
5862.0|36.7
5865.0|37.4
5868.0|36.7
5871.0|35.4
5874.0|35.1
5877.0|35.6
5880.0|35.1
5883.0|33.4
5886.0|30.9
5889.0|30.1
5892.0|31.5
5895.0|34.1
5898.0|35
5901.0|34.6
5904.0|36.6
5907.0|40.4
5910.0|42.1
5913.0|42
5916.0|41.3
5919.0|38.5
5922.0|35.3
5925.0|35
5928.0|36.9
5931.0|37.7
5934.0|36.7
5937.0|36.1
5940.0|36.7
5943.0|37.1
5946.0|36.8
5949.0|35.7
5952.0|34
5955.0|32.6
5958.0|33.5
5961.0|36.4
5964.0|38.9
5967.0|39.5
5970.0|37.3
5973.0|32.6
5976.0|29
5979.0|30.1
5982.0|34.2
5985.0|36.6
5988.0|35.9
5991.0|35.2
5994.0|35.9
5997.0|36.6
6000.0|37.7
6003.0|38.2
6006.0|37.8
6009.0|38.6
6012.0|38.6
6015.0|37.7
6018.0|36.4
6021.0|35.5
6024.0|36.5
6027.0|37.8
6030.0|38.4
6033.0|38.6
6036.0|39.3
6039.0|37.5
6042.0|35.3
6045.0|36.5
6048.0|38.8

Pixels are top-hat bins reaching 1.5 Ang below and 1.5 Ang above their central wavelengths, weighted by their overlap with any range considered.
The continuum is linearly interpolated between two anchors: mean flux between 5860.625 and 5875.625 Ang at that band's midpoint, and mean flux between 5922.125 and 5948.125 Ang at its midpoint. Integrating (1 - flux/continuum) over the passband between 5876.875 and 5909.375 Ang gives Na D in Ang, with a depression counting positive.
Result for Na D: 1.7 Ang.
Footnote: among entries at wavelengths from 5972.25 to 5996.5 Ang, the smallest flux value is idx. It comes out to 29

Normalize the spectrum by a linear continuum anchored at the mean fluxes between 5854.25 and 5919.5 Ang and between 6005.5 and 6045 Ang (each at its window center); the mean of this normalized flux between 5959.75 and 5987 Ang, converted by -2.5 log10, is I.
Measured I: 0.06 mag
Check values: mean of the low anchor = 36.2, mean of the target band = 35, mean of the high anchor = 37.5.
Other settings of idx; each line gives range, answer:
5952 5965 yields 32.6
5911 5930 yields 35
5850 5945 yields 30.1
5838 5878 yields 35.1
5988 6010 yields 35.2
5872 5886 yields 30.9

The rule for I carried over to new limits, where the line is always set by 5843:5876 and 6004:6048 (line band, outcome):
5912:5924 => -0.05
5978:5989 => 0.09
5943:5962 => 0.07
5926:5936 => 0.01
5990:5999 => 0.04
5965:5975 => 0.03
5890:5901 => 0.11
